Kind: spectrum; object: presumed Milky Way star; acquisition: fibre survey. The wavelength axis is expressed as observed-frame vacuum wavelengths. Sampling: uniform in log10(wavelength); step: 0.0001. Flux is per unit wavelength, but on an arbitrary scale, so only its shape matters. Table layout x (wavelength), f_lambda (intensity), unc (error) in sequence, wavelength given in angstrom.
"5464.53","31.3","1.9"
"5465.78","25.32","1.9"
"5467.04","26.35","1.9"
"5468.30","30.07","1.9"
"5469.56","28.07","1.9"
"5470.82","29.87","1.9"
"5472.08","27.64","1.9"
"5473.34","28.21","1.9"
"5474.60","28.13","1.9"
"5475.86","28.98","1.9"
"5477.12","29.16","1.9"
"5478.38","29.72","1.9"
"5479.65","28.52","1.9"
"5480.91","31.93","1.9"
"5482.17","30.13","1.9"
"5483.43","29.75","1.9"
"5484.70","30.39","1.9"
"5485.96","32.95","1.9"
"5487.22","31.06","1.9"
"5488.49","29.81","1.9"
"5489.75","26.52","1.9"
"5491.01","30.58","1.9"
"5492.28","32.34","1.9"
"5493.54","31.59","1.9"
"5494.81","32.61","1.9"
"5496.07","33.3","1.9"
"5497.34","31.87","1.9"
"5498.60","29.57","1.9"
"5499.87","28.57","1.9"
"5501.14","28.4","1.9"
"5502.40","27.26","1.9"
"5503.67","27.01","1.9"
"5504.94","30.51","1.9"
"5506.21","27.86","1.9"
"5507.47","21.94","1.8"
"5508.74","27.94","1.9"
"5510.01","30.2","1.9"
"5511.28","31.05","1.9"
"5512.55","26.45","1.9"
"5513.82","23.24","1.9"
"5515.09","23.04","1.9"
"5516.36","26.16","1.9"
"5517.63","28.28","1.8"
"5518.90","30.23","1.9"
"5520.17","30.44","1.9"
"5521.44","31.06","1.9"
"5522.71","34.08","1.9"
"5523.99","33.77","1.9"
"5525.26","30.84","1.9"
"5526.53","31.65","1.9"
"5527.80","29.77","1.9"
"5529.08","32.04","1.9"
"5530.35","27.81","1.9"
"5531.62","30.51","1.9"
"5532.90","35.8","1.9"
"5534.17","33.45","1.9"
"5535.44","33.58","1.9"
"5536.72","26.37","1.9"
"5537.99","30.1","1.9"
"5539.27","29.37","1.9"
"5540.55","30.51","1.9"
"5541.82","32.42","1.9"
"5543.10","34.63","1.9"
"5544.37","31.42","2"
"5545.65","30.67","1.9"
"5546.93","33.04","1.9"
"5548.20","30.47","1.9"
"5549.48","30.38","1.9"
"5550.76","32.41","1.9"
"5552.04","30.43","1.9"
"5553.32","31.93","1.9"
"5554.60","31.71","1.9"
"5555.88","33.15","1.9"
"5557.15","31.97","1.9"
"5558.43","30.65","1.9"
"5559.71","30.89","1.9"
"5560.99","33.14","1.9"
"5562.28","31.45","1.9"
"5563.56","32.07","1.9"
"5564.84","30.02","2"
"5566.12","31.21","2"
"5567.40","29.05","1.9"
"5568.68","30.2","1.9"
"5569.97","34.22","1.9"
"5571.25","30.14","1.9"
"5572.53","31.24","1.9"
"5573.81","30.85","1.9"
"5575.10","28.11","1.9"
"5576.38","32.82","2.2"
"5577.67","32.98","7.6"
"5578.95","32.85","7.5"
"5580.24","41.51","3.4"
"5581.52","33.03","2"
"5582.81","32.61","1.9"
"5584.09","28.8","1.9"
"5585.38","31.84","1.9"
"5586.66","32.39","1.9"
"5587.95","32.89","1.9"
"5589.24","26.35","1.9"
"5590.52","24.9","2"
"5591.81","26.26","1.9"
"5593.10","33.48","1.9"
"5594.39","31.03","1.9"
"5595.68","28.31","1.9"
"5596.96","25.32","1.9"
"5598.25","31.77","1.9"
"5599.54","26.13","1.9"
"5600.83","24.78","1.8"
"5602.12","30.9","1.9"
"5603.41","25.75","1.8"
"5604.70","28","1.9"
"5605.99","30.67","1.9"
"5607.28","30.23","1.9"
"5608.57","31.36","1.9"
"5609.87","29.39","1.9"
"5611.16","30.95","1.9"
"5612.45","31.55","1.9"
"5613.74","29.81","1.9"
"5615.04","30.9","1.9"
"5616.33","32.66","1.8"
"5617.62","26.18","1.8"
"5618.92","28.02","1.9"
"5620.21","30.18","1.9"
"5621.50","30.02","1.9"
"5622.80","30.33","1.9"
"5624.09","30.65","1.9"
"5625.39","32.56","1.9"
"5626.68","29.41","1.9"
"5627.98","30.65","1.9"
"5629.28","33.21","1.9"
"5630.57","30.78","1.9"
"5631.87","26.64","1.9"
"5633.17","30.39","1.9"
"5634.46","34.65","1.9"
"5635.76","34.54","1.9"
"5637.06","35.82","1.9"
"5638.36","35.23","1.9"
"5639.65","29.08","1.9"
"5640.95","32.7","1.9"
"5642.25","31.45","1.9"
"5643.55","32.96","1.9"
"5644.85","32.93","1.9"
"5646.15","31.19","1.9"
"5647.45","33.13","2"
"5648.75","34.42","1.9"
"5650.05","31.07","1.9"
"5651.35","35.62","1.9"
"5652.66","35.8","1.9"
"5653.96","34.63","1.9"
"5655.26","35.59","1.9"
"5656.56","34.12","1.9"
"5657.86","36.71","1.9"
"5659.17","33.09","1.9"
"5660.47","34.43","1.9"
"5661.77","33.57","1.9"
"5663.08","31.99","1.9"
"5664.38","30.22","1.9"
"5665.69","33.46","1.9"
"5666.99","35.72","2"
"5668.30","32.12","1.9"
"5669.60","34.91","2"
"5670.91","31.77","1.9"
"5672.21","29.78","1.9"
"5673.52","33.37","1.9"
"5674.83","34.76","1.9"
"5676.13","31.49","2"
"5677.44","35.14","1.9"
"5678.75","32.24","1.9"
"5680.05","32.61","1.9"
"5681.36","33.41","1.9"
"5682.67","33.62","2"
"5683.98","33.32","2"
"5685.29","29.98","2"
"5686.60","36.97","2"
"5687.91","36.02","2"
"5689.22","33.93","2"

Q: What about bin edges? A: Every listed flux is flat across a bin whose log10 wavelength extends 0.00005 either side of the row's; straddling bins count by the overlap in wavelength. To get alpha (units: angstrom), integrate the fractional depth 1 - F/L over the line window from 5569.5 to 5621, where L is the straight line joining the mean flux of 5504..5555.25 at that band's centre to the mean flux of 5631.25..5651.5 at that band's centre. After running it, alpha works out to 2.1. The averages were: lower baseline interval 30.2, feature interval 30.3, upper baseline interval 32.6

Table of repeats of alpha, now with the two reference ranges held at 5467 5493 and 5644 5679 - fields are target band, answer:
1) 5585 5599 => 1.12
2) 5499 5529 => 1.57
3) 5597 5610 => 1.42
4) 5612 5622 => 0.81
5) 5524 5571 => -0.53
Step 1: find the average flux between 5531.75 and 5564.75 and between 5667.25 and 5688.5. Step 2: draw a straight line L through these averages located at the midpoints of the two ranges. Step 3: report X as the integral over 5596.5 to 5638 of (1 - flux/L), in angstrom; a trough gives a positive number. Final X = 2.95 angstrom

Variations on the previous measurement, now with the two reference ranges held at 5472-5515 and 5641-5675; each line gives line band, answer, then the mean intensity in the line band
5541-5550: -0.39 angstrom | 31.9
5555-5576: -0.10 angstrom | 31.2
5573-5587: -0.50 angstrom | 32.5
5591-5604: 1.43 angstrom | 28.3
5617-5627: 0.86 angstrom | 29.7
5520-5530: -0.55 angstrom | 31.6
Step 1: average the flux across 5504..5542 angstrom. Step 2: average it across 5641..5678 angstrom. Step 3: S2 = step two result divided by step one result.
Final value 1.13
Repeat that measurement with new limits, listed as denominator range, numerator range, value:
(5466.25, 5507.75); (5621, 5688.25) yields 1.12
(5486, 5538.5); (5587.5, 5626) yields 0.99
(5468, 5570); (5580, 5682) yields 1.05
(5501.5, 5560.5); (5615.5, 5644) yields 1.04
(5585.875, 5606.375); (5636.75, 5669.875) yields 1.17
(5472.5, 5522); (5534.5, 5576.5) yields 1.07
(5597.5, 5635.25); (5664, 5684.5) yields 1.10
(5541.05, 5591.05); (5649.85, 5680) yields 1.06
